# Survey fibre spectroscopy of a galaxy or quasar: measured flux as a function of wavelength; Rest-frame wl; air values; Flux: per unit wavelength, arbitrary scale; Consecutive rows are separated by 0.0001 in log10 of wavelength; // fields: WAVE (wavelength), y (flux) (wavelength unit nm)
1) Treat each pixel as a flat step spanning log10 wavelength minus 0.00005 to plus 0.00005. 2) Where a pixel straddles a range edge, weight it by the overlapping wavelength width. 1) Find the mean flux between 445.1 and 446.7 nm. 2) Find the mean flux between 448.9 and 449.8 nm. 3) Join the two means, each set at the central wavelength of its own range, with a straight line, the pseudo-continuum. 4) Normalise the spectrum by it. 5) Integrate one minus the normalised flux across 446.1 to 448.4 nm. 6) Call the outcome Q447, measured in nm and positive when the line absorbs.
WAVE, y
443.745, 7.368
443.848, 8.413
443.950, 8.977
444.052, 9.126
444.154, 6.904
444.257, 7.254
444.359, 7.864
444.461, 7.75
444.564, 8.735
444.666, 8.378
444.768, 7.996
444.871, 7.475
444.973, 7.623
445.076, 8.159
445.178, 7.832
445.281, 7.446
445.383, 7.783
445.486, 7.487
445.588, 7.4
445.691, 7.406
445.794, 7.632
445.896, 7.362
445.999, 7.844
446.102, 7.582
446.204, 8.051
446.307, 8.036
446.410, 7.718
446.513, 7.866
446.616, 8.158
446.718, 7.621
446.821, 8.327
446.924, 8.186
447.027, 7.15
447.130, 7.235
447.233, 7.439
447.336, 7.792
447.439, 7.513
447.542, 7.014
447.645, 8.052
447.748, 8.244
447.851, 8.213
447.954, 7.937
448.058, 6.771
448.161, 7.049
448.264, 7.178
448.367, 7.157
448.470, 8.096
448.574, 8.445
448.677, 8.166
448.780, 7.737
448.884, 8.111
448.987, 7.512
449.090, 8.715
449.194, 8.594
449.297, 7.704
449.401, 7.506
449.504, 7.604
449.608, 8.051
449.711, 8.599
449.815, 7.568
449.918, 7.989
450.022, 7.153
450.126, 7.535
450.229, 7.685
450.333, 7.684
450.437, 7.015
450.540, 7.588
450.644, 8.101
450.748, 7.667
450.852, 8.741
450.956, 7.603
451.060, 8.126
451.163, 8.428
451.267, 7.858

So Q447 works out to 0.05 nm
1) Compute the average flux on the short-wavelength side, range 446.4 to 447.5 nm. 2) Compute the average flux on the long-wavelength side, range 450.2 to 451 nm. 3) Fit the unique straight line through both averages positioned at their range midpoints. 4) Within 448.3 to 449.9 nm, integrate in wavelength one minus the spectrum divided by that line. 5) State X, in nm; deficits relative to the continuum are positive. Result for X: -0.05 nm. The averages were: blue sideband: 7.72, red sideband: 7.76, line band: 7.97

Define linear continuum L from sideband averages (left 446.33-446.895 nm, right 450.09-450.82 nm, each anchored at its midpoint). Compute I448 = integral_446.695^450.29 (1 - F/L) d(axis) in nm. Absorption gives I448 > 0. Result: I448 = 0.018 nm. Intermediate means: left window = 7.95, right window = 7.64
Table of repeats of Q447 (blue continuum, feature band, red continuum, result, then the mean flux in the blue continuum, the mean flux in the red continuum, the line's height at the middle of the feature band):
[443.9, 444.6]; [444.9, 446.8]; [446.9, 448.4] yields 0.02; 8.07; 7.52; 7.81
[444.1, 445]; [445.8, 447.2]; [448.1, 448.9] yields 0.00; 7.79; 7.72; 7.75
